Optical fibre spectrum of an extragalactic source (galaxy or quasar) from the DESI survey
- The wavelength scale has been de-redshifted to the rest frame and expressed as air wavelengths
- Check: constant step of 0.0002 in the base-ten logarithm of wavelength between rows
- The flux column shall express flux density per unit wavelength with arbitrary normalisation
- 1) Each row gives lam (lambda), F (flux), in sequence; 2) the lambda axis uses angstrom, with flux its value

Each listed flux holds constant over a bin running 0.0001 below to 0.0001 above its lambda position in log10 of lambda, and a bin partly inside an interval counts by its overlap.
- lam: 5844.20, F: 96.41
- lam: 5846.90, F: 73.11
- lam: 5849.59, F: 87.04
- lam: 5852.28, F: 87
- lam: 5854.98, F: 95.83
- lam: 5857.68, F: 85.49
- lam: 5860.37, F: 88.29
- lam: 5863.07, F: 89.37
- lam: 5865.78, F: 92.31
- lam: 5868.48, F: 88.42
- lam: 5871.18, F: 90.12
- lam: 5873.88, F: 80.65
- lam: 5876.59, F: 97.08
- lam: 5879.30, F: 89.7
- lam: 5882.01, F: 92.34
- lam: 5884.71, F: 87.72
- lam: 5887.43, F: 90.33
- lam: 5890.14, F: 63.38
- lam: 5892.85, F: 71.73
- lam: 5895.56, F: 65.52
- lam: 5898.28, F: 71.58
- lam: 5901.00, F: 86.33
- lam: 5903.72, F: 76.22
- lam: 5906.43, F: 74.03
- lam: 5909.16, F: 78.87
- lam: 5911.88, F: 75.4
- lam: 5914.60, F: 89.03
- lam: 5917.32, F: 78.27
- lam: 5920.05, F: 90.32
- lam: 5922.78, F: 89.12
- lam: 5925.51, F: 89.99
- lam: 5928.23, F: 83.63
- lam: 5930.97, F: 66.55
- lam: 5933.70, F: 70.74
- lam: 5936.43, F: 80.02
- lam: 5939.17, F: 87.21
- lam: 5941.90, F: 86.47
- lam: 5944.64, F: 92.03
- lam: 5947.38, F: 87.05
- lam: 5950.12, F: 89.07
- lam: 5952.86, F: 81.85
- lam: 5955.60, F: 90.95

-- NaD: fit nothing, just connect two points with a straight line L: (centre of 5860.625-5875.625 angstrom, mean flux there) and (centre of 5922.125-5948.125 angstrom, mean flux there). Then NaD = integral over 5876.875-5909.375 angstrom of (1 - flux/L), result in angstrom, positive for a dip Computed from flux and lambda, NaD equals 2.58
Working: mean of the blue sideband 88.4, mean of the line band 79.6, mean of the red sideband 83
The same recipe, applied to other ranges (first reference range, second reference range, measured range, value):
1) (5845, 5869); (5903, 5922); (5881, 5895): 0.6 angstrom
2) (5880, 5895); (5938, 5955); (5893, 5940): 2.7 angstrom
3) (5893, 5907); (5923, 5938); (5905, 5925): -1.5 angstrom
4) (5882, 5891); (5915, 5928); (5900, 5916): 1.1 angstrom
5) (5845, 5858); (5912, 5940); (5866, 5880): -0.7 angstrom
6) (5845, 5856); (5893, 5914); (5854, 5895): -2.5 angstrom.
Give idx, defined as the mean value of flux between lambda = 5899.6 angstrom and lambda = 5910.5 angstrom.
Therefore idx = 78.8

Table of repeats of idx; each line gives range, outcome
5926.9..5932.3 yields 75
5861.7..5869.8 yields 89.9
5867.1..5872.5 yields 89.4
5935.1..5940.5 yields 83.5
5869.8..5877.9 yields 89.3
